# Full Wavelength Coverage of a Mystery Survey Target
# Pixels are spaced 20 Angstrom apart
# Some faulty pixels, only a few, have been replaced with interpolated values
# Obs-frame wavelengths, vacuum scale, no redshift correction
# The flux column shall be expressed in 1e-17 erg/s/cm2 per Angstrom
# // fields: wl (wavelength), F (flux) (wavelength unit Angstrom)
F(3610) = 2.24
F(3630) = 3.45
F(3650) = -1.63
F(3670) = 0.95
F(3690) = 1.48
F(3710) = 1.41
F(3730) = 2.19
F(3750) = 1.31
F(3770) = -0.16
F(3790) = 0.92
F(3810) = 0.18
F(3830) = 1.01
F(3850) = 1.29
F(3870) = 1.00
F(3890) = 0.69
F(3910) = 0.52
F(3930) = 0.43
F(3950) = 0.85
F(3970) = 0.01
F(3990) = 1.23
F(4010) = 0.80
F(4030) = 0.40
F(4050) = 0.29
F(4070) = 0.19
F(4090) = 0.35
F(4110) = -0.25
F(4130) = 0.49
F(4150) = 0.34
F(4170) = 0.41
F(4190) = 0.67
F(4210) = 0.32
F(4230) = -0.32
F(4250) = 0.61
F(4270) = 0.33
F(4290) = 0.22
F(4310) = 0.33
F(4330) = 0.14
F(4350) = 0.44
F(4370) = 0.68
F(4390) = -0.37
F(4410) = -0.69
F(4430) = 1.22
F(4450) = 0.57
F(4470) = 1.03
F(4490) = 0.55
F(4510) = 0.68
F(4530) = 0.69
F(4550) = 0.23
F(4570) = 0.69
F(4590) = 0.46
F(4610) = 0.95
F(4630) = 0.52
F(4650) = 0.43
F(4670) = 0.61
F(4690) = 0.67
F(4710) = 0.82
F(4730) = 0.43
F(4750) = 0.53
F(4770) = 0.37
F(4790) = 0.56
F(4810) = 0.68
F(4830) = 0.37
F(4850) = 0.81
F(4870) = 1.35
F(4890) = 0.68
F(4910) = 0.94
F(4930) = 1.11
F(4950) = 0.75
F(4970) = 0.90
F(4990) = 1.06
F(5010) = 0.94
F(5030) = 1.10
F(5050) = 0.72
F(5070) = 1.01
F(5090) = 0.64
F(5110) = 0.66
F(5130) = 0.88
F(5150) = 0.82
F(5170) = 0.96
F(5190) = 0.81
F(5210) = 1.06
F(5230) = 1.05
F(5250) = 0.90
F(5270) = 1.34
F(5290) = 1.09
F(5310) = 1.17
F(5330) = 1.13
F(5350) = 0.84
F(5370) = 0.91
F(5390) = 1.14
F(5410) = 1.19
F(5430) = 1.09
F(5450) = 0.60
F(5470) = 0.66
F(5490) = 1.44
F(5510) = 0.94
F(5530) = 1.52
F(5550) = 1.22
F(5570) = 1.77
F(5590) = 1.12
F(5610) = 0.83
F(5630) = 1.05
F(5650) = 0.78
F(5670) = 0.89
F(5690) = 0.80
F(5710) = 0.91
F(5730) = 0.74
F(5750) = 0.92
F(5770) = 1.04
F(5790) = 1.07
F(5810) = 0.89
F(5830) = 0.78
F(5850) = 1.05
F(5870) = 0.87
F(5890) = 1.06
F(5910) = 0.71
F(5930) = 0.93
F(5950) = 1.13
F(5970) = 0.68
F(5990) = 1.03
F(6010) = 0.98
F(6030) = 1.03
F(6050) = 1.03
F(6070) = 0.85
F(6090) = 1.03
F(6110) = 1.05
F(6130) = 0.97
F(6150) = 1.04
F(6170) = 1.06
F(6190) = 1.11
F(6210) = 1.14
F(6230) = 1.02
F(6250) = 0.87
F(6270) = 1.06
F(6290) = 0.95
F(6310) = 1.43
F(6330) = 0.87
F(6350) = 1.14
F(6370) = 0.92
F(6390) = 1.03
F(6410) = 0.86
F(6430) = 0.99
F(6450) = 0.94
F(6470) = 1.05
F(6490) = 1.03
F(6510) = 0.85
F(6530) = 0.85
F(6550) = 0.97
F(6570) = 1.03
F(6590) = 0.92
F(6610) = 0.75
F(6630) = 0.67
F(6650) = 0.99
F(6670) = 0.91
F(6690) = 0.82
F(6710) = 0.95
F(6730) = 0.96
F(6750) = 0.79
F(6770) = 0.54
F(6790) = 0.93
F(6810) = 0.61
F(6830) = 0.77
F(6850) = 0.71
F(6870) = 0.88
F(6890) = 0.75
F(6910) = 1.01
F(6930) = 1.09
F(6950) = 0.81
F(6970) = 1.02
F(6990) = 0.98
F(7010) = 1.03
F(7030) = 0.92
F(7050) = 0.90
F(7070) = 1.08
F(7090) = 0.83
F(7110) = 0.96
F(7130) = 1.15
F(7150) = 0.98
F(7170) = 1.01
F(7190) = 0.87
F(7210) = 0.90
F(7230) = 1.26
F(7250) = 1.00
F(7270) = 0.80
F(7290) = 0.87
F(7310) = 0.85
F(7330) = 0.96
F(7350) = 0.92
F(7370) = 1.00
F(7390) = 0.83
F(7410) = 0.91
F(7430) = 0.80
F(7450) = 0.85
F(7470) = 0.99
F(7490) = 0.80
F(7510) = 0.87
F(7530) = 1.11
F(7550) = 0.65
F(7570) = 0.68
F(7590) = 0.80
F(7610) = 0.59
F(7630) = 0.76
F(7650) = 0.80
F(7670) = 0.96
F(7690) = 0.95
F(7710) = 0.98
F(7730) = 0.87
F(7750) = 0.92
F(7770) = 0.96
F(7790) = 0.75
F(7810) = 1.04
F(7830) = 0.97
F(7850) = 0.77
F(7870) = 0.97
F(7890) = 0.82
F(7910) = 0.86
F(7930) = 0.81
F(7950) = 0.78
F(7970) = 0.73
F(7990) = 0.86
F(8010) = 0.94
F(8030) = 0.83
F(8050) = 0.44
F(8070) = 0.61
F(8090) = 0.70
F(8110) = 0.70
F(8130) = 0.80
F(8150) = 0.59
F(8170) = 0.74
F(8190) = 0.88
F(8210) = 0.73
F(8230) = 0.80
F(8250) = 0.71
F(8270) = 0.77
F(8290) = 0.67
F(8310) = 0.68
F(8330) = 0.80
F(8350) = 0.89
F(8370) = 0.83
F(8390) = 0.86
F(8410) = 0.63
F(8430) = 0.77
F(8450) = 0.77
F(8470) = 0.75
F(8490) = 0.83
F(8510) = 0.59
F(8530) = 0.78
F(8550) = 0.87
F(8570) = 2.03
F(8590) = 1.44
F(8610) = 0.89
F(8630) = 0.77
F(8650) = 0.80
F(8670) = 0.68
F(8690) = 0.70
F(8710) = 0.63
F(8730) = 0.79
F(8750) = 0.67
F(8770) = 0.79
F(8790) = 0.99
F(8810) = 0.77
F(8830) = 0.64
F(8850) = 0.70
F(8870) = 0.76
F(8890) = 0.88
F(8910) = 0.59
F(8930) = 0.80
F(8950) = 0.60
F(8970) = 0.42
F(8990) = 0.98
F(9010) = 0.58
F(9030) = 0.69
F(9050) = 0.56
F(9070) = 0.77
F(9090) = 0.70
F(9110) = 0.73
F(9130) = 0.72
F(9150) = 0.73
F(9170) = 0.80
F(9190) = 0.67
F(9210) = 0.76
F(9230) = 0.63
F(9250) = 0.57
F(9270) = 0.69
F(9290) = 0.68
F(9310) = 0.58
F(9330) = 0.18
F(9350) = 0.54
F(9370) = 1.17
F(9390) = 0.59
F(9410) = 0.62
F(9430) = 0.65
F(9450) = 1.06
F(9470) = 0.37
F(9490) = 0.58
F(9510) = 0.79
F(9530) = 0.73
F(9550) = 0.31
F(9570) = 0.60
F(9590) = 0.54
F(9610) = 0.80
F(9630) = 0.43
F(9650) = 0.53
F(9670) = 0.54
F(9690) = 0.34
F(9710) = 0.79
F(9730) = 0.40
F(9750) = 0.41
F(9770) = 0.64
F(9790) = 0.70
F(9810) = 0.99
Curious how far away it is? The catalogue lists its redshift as 0.305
